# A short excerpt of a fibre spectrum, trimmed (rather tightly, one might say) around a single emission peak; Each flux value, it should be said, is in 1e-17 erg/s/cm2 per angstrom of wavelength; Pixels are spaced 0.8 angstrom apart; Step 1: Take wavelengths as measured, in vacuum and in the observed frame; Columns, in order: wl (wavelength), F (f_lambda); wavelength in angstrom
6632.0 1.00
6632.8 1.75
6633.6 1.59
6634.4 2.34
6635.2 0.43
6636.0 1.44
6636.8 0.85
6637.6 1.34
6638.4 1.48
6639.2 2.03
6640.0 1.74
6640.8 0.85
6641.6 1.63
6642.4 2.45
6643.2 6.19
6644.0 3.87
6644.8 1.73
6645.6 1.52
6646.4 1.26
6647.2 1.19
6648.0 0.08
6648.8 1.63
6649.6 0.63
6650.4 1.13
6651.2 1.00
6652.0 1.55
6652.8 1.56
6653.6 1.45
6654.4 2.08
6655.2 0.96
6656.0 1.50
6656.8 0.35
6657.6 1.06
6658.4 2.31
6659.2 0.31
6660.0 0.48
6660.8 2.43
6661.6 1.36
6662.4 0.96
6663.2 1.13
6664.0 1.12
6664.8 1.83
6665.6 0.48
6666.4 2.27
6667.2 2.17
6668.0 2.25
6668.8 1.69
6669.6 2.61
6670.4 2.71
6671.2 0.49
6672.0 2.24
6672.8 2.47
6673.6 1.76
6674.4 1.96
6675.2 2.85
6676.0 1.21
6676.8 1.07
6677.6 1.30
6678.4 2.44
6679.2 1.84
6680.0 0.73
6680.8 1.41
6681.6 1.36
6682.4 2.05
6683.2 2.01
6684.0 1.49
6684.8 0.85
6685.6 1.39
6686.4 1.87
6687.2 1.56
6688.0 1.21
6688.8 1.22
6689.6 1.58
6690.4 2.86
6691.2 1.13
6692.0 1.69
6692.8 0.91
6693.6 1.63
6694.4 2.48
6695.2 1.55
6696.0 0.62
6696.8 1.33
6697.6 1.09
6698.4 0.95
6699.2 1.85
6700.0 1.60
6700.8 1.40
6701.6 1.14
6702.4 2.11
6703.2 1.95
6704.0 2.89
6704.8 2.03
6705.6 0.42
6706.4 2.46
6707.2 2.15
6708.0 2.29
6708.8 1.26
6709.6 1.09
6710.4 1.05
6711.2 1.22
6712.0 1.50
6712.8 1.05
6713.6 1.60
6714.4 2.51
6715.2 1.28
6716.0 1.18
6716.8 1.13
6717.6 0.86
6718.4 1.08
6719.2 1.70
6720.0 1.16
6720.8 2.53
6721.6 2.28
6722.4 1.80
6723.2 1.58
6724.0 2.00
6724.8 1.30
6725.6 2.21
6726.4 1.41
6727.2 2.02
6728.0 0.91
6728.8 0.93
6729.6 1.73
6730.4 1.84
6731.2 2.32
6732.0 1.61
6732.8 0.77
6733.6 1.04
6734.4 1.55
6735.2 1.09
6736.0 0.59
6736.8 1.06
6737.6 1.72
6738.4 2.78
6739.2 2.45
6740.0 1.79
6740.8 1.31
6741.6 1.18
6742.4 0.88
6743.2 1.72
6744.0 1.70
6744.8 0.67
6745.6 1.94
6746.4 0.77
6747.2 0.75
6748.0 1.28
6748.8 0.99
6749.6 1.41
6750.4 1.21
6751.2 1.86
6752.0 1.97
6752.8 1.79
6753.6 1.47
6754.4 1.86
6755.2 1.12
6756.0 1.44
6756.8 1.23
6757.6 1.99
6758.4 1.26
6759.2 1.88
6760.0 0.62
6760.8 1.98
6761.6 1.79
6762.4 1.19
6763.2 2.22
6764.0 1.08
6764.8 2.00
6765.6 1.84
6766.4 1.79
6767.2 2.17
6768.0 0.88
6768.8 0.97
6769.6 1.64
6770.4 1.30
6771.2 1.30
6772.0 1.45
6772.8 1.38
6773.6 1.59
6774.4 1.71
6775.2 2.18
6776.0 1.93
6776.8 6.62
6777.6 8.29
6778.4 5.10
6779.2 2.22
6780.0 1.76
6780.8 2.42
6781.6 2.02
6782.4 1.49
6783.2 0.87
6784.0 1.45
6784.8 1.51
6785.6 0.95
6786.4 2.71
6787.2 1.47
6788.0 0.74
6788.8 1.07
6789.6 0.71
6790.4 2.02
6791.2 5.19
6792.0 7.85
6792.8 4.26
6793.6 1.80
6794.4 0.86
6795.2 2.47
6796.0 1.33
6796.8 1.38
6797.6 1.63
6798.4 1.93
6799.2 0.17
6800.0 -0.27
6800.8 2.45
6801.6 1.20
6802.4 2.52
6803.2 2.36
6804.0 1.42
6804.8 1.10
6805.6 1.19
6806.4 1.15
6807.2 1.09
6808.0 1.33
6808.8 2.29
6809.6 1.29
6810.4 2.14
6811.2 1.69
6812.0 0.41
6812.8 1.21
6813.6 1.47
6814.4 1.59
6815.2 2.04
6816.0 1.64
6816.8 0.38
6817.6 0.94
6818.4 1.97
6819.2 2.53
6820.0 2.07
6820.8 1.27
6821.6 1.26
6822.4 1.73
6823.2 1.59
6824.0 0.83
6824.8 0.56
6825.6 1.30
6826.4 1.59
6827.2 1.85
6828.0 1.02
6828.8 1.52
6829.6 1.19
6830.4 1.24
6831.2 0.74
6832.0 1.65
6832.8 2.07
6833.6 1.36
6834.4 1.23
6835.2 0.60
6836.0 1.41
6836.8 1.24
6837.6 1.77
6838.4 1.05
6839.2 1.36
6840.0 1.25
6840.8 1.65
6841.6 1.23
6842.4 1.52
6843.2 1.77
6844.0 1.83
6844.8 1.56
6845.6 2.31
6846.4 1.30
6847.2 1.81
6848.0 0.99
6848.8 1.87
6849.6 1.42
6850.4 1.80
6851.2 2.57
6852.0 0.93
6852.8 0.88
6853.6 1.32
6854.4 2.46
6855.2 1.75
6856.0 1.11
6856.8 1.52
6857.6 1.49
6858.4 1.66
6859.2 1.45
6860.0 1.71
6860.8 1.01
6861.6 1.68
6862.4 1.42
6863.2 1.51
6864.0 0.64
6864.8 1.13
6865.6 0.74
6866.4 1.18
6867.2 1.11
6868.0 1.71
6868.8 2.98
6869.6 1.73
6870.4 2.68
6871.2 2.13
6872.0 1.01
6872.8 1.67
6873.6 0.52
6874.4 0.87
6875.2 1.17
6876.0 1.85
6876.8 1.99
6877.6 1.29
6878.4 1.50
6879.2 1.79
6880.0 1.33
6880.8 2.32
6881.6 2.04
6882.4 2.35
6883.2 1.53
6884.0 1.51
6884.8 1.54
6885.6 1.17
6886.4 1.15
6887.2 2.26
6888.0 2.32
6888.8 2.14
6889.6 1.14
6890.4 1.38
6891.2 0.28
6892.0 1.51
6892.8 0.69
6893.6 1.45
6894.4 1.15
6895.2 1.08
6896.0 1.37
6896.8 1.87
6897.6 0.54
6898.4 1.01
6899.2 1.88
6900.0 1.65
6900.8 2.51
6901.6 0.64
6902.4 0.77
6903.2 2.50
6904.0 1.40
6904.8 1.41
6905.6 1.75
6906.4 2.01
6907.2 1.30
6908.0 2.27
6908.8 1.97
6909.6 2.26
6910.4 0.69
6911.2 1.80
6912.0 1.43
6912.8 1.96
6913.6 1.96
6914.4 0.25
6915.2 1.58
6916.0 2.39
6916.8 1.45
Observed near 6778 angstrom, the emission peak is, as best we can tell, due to [S II] 6716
